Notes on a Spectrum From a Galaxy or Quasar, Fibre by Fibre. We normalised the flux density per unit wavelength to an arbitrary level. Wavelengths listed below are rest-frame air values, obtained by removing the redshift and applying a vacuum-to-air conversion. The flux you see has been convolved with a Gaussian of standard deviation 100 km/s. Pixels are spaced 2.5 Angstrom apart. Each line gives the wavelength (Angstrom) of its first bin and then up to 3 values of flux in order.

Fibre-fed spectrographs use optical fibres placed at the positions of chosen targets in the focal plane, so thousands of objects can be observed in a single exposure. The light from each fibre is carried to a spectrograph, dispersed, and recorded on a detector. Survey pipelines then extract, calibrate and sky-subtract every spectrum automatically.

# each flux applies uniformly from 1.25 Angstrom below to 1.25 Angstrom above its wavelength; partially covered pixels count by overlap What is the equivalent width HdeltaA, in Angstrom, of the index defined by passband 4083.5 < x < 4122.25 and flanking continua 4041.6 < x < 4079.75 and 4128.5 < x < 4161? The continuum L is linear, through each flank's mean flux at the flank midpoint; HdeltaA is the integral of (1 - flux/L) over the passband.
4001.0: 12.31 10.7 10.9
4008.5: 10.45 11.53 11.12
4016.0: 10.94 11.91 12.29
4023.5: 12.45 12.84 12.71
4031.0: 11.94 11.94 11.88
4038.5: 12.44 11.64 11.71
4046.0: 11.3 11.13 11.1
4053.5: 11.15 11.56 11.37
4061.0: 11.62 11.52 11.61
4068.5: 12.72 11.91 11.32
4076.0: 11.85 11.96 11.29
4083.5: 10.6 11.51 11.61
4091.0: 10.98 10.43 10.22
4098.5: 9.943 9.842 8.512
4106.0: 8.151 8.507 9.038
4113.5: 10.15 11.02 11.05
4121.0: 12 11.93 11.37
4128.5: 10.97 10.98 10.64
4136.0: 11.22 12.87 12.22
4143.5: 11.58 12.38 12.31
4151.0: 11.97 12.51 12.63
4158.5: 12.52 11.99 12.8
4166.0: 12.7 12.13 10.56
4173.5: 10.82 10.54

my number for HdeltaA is 5.1 Angstrom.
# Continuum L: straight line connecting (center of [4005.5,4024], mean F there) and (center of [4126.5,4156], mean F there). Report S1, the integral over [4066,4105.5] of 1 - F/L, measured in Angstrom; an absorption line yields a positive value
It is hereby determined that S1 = 2.4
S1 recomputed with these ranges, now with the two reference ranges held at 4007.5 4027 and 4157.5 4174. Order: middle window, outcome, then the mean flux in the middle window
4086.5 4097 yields 0.9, 10.9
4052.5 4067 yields 0.4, 11.5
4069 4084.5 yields 0.3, 11.6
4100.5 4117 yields 3.6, 9.27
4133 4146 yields 0.1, 11.8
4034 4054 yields 0.3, 11.6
